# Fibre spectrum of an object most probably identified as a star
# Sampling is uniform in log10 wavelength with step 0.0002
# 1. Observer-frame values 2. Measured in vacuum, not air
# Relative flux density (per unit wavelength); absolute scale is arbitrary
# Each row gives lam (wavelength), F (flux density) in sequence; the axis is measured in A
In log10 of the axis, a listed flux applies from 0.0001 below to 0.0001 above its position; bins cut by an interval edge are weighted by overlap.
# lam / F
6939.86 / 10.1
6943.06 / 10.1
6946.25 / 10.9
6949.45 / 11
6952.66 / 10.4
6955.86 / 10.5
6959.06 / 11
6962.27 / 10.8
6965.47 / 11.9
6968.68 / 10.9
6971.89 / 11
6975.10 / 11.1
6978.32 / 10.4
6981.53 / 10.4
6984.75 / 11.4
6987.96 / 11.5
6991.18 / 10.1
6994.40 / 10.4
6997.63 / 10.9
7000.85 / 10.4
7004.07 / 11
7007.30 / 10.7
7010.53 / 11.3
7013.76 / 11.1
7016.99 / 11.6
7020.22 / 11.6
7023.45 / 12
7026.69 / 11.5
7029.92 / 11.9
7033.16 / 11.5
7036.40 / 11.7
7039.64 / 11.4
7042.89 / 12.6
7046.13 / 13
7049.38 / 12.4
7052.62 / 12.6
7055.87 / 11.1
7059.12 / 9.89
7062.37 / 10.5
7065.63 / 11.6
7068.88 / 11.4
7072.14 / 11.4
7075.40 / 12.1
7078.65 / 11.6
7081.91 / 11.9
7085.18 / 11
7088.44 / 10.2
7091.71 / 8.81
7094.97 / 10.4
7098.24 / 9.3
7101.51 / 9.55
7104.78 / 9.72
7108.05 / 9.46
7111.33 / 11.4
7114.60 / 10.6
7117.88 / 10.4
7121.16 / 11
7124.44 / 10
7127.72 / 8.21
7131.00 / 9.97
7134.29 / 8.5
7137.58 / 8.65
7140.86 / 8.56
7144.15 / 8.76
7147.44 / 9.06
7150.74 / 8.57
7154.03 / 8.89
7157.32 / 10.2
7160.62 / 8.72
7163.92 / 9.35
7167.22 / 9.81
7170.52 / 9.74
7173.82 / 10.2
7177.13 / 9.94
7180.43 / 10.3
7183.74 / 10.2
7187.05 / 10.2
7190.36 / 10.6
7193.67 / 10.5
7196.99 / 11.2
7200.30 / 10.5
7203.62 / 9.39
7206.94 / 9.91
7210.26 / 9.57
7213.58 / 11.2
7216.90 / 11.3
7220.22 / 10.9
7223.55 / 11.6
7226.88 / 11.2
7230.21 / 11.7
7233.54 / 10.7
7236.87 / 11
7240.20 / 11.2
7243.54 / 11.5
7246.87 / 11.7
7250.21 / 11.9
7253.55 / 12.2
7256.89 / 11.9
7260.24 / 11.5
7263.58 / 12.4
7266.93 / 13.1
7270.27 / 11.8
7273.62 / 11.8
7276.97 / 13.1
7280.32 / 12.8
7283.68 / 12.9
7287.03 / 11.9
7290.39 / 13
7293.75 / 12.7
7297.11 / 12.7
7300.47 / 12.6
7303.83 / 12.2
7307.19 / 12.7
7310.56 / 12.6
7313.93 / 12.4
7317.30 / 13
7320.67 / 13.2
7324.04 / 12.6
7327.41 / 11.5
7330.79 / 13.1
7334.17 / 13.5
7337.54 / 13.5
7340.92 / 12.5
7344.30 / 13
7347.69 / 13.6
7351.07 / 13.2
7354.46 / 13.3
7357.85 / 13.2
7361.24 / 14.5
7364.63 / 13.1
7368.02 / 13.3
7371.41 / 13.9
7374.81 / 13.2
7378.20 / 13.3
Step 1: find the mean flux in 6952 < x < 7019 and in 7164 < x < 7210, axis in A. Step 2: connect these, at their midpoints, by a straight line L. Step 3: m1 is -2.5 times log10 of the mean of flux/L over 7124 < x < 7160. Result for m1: 0.15 mag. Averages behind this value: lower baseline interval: 10.9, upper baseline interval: 10.1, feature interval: 8.99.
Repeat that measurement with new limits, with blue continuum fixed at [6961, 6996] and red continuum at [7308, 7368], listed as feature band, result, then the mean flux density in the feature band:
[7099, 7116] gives 0.16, 10.1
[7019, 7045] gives -0.05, 11.8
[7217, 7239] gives 0.11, 11.2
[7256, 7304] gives 0.02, 12.4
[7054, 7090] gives 0.03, 11.2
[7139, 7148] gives 0.33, 8.77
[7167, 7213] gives 0.19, 10.2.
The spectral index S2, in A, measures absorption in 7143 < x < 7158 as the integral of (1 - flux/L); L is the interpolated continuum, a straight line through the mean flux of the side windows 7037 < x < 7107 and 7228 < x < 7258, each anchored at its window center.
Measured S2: 3.0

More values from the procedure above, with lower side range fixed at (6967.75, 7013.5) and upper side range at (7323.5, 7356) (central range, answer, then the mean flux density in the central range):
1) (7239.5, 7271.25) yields 1.3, 11.9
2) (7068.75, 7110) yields 3.4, 10.5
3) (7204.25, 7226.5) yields 2.8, 10.7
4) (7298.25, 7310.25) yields 0.2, 12.5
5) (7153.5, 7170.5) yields 3.5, 9.46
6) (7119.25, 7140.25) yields 4.2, 9.36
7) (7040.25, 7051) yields -1.3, 12.5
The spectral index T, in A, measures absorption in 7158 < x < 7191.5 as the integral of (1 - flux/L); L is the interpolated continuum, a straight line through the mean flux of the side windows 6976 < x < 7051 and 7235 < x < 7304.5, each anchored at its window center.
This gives 5.5 A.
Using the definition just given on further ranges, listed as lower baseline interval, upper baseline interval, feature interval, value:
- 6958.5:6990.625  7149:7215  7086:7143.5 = 3.36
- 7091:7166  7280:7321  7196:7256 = 1.27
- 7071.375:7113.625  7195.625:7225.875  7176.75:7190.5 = 0.47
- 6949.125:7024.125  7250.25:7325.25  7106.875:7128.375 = 2.53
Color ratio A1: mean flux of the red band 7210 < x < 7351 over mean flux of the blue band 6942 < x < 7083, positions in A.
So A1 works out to 1.1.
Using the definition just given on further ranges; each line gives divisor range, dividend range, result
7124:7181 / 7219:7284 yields 1.28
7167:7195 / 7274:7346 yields 1.25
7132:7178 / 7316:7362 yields 1.42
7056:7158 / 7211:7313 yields 1.19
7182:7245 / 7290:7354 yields 1.19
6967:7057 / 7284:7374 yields 1.14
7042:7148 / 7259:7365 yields 1.22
